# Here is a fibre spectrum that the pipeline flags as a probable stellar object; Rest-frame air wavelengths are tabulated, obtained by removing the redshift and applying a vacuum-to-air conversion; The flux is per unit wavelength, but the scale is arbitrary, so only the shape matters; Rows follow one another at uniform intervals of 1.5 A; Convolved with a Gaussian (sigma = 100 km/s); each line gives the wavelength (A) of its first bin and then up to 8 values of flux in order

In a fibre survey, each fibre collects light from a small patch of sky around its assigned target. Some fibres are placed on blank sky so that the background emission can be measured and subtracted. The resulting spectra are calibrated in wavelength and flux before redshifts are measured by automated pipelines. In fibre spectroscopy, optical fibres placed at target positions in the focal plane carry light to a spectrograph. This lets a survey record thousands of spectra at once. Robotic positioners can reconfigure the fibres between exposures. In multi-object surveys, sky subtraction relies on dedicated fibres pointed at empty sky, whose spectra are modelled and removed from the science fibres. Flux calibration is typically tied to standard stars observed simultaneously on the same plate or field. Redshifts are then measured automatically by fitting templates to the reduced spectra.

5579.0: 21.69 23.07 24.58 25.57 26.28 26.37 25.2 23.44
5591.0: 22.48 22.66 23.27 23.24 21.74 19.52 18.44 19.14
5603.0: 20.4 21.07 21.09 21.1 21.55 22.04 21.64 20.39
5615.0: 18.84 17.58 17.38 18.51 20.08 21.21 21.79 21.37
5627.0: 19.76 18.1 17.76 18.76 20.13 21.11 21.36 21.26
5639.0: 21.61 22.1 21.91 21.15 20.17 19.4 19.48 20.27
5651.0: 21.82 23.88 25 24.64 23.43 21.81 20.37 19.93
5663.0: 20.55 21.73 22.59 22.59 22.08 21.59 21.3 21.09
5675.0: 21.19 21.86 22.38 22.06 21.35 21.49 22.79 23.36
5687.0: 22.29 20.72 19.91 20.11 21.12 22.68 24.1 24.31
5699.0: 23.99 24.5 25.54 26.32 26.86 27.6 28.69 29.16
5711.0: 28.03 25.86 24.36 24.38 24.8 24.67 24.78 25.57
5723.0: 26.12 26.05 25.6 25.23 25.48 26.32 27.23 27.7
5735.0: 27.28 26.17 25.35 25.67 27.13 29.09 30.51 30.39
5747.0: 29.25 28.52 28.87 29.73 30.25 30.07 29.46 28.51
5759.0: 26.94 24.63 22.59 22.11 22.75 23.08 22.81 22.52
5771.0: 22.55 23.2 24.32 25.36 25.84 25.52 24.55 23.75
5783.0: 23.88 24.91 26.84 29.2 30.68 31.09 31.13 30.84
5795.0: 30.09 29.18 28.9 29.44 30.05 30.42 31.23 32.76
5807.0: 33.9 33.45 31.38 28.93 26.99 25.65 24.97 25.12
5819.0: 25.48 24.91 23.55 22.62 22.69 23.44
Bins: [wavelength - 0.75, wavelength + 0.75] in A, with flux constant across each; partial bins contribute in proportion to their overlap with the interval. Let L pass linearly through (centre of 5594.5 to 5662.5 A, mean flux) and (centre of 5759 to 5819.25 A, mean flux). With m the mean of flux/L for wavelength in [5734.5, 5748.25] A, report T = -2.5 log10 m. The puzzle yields -0.11 mag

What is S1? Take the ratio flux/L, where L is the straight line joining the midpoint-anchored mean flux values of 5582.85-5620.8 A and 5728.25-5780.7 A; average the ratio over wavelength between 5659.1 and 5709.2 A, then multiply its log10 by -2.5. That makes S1 0.064 mag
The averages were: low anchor 21.5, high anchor 26.3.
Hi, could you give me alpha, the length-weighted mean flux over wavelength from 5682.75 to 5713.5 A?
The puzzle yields 24.3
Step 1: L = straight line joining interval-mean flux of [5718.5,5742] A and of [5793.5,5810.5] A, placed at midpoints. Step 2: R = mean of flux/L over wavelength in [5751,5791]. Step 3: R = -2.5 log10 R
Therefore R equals 0.12 mag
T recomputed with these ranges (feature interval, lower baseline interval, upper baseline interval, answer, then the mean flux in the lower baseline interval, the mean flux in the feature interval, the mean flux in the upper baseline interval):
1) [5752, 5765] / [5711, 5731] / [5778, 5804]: 0.01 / 25.4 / 26.6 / 28.4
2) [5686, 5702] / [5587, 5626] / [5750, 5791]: 0.05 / 21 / 22.5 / 25.8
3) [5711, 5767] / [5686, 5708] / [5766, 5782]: -0.12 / 23.7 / 26.6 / 24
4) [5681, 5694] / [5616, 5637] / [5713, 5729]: 0.08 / 19.7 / 21.5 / 25.2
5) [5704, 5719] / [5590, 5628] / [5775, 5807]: -0.06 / 20.7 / 26.5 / 28.5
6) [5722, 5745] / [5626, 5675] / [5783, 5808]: -0.02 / 21.2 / 26.8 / 29.9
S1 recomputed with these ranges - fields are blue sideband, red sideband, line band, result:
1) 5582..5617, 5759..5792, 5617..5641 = 0.12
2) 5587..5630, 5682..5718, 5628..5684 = 0.06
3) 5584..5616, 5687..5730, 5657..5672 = 0.10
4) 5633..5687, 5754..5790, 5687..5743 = -0.08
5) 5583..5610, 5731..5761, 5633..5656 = 0.12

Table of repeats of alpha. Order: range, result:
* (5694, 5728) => 25.6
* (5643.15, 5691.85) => 21.7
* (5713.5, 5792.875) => 26.3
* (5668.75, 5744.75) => 24.6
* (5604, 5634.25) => 20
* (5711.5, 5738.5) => 25.7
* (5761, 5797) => 25.8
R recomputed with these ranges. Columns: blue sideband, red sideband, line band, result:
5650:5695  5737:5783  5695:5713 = -0.12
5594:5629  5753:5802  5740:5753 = -0.15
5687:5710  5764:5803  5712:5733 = -0.02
